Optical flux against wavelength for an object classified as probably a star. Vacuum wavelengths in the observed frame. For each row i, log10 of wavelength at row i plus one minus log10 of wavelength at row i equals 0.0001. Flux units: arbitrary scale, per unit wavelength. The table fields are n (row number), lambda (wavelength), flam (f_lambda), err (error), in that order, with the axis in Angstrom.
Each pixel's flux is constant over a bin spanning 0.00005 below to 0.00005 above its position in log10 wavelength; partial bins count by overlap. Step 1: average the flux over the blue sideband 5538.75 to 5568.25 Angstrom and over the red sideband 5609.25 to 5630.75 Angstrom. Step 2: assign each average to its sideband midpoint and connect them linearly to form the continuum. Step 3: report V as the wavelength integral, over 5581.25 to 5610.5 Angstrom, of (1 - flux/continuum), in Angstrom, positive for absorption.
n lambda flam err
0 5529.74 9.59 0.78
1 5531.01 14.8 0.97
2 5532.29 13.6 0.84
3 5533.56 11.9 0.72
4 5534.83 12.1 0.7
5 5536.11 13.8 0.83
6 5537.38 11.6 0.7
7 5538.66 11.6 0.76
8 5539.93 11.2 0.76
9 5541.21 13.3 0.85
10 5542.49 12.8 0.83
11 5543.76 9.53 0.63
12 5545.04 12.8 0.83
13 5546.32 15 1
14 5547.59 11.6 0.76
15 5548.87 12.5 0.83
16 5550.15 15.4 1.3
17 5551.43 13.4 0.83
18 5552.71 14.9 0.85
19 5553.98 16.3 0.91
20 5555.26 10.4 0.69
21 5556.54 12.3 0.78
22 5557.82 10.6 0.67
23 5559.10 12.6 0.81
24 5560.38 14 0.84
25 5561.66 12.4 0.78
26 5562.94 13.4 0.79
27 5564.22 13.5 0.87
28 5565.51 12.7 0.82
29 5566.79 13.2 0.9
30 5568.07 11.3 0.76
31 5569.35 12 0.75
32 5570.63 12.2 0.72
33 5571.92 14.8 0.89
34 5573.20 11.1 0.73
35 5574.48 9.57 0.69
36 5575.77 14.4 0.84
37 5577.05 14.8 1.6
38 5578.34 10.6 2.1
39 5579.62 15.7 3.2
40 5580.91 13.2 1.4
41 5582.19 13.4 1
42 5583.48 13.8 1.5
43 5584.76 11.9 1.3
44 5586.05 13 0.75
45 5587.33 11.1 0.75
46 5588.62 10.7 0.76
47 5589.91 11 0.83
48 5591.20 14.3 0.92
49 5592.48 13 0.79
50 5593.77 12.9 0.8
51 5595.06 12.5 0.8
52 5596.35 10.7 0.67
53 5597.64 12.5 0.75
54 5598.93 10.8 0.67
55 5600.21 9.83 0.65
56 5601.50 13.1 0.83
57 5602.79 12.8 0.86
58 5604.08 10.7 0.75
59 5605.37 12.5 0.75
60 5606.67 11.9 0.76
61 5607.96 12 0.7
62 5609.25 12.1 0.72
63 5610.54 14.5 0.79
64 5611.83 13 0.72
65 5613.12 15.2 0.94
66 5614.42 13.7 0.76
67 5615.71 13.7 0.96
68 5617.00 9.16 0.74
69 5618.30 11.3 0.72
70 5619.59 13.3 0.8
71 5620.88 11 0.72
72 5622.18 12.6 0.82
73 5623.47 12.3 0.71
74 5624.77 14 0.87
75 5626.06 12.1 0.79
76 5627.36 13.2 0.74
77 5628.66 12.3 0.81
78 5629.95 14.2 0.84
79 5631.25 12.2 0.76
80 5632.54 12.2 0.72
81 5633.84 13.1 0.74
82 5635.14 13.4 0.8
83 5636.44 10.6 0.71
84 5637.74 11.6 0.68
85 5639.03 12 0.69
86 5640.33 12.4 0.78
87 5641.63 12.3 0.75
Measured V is 1.5 Angstrom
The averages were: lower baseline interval 12.8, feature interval 12.2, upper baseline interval 12.8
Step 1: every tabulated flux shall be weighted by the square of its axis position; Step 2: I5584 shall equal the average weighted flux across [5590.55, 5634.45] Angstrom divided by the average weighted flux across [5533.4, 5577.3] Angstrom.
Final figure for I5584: 1.00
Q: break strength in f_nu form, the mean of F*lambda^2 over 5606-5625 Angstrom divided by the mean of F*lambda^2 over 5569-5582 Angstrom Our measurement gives 0.99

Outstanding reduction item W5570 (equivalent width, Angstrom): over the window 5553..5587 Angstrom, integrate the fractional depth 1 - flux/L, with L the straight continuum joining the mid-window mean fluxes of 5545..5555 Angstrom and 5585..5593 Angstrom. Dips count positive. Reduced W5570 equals 0.5 Angstrom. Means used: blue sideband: 13.9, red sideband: 12.2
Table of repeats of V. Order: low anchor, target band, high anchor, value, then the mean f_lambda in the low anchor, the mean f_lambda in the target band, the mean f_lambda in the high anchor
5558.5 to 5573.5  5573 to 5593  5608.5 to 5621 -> 0.25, 12.8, 12.6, 12.8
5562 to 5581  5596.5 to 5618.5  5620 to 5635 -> 0.80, 12.8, 12.3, 12.7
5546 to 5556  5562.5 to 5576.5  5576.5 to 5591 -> 0.58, 13.6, 12.6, 12.7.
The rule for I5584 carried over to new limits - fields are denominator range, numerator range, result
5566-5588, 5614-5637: 1.00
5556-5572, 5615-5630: 1.00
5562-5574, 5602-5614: 1.02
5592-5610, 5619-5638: 1.06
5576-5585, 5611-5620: 0.96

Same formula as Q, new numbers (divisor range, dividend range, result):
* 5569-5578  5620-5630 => 1.02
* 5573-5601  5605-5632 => 1.04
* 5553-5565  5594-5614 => 0.97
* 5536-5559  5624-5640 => 1.02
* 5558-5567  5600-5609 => 0.93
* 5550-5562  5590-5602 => 0.93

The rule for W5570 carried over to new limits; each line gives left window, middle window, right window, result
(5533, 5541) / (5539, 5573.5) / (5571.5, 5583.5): -0.6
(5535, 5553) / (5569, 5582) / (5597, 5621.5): -0.4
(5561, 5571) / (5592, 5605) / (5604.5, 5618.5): 0.8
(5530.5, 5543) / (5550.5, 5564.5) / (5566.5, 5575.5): -0.9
